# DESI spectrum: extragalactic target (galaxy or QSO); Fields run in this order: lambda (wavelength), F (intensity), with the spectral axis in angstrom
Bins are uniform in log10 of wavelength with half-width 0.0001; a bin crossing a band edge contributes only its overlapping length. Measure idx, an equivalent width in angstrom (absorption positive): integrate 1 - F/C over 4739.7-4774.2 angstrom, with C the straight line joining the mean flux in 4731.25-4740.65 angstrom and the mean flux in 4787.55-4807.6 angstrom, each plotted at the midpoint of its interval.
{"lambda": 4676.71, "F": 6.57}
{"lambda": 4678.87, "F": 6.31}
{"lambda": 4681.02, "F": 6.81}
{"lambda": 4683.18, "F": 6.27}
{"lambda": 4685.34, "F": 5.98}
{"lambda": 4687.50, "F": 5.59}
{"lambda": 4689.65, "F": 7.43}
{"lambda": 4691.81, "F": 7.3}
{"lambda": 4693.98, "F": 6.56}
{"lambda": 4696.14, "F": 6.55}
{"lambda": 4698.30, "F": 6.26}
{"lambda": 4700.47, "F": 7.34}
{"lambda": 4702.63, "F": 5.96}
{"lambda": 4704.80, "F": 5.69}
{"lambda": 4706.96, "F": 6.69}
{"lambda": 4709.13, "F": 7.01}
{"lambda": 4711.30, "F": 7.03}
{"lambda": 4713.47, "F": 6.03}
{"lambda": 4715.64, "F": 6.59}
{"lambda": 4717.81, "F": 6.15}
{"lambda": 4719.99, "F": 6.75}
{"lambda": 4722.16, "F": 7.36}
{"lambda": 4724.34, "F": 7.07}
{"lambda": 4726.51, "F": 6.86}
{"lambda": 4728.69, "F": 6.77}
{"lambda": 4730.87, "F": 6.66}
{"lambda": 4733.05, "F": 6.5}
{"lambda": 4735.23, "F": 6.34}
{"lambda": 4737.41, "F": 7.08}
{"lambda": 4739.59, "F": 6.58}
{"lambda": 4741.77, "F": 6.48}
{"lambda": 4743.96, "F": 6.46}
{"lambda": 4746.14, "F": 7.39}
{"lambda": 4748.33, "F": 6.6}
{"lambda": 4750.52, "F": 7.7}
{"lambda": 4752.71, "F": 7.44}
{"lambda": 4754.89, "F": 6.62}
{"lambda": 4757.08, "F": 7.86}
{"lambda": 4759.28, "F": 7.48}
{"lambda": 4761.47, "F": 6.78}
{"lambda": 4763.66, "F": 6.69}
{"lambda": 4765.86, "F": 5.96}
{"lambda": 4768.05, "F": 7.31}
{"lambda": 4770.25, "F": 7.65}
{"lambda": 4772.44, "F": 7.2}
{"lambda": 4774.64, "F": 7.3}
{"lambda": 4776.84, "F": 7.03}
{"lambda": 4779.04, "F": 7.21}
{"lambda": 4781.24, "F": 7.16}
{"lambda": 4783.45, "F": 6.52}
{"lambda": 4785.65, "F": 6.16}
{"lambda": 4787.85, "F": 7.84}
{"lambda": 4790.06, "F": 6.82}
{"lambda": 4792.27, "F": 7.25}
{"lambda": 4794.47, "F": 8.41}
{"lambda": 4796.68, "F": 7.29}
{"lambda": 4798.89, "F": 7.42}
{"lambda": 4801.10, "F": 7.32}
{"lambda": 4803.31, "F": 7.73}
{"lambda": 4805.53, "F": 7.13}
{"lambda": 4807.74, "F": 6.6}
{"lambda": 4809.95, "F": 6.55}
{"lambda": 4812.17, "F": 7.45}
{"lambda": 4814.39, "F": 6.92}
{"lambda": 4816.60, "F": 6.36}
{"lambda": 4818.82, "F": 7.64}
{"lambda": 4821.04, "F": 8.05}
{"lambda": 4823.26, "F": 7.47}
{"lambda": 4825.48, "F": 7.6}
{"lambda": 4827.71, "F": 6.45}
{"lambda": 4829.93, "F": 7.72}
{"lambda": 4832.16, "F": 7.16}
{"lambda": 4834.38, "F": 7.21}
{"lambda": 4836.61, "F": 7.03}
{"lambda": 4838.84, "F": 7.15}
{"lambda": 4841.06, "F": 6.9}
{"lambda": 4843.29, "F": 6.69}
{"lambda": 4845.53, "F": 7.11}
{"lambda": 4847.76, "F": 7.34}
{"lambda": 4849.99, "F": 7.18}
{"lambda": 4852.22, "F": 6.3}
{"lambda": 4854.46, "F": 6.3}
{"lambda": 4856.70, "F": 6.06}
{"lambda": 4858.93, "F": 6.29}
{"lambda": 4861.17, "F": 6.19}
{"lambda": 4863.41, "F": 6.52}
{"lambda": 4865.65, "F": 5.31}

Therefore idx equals -0.7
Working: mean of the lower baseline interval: 6.63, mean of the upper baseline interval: 7.41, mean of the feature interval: 7.03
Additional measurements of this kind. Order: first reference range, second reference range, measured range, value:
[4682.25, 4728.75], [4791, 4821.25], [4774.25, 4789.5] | 0.2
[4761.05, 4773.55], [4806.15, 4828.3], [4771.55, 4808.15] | -1.0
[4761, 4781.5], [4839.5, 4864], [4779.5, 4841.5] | -3.2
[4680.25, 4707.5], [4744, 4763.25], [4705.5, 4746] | 0.9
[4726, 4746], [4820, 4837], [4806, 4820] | 0.6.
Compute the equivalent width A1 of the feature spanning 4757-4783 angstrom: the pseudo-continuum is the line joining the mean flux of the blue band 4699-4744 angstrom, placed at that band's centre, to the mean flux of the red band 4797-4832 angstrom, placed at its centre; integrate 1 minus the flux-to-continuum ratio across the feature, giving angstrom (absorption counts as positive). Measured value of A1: -0.6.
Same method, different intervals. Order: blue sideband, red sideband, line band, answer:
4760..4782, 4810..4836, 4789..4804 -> -0.67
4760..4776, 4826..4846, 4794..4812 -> -0.63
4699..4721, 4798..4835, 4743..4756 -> -0.50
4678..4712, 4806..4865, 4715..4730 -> -0.40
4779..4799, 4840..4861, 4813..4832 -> -1.02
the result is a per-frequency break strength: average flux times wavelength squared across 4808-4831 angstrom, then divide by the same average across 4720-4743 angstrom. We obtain 1.10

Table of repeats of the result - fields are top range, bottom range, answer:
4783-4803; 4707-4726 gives 1.11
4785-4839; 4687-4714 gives 1.15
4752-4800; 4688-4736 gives 1.10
